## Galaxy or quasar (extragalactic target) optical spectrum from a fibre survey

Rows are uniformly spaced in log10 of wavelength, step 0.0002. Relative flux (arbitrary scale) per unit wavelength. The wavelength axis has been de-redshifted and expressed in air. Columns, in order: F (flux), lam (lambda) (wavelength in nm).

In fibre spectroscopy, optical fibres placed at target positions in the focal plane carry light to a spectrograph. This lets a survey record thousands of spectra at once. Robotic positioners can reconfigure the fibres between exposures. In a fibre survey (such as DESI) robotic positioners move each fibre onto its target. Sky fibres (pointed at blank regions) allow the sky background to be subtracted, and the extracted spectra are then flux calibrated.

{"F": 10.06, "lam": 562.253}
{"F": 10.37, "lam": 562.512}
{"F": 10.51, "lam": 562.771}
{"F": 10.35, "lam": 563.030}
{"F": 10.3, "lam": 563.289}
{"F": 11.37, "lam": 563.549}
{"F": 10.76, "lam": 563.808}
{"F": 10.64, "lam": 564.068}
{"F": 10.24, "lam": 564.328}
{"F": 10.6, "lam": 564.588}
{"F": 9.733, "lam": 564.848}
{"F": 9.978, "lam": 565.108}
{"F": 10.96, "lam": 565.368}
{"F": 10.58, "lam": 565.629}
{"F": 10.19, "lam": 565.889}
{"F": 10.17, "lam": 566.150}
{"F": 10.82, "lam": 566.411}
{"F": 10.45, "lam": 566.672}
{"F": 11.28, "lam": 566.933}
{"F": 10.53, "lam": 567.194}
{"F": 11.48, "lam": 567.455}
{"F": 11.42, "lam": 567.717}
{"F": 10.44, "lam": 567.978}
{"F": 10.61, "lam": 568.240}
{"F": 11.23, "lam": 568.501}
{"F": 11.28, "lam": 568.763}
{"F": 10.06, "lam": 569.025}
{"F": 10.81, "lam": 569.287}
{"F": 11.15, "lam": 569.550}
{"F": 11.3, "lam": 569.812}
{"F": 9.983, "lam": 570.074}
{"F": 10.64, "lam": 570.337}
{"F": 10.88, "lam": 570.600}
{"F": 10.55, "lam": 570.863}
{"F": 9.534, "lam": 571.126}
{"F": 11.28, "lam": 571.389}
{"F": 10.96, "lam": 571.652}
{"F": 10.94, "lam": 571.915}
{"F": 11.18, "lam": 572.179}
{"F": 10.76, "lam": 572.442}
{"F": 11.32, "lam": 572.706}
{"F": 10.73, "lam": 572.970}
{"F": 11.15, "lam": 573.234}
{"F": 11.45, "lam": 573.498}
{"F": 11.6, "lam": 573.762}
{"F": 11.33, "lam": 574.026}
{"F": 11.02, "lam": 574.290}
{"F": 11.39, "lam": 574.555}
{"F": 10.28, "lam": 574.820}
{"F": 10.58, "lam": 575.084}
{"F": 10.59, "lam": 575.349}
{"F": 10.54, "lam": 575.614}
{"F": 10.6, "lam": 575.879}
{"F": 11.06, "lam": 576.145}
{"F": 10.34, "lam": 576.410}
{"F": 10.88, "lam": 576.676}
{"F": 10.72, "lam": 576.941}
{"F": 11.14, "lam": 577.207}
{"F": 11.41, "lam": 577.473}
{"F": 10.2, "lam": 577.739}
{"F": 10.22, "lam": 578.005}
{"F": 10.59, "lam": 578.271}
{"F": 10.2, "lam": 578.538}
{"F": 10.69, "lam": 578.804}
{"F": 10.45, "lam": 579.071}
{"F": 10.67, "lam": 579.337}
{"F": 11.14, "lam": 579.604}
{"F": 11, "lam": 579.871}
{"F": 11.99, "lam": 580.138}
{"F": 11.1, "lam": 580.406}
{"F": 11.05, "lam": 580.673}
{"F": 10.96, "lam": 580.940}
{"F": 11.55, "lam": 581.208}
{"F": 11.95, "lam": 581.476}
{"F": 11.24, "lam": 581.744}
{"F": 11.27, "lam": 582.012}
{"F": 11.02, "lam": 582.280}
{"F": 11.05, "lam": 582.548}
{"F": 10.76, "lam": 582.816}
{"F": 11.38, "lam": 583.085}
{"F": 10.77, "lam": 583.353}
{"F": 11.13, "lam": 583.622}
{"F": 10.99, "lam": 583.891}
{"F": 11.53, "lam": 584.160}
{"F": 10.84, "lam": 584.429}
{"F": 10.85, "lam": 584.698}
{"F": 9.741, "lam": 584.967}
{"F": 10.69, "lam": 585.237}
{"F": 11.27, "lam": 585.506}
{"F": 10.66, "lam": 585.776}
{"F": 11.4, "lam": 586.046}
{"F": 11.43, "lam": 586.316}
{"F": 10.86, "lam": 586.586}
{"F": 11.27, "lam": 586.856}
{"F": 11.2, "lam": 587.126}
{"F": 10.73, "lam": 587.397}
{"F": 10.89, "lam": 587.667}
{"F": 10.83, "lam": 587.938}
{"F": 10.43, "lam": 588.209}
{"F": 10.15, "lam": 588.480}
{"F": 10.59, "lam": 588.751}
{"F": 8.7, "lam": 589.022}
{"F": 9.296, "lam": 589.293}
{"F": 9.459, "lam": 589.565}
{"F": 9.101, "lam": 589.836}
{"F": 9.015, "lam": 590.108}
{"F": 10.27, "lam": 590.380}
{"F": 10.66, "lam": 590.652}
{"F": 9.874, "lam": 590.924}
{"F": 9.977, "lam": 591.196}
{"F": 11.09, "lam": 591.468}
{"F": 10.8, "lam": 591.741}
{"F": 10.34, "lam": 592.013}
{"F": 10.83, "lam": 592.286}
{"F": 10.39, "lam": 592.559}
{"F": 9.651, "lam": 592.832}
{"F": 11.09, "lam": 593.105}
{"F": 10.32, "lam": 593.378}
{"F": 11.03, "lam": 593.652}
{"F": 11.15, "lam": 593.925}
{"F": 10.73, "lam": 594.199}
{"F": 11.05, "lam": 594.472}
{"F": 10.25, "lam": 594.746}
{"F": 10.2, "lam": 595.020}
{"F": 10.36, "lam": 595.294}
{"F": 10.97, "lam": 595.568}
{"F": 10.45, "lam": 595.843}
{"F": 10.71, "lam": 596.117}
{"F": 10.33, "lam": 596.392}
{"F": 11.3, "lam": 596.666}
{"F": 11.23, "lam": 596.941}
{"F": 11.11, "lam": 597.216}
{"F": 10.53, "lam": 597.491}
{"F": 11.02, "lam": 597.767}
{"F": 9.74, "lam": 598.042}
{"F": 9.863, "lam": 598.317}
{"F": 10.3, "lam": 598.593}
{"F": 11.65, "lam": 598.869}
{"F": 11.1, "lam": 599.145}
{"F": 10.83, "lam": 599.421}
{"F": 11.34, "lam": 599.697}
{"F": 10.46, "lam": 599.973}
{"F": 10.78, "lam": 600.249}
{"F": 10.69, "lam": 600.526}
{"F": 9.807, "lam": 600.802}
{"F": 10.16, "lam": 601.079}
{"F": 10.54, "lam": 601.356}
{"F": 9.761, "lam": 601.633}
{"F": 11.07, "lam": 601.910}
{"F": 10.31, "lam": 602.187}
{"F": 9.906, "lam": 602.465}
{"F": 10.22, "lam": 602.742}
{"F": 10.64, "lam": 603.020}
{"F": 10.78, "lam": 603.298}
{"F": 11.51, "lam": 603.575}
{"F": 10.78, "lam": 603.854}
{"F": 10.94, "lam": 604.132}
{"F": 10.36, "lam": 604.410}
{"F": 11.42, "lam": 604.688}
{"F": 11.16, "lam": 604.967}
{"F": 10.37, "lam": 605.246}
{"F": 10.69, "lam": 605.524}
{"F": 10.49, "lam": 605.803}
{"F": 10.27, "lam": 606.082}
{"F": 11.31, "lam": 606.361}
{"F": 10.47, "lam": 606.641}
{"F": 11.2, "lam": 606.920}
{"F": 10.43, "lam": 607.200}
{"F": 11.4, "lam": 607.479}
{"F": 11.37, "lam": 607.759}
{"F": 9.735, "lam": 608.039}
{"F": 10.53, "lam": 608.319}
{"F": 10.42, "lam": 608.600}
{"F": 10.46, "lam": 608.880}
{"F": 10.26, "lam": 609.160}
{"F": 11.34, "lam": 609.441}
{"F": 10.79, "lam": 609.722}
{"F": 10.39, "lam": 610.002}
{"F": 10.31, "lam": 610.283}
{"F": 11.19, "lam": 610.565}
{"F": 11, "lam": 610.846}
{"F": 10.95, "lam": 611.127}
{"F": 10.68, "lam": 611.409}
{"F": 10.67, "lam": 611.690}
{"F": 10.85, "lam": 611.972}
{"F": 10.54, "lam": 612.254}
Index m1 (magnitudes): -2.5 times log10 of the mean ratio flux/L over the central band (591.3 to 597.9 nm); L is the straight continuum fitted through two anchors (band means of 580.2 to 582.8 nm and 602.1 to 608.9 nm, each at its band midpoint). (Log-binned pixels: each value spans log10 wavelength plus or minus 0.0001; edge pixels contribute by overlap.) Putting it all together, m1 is 0.02 mag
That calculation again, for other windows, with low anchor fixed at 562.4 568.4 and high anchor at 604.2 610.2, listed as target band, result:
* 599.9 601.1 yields 0.030 mag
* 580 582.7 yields -0.066 mag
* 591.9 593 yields 0.036 mag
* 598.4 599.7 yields -0.027 mag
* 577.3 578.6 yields 0.008 mag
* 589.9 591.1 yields 0.081 mag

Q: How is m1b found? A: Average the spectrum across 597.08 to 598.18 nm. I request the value 10.6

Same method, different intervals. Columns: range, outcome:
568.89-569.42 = 10.4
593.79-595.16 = 10.7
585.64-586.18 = 11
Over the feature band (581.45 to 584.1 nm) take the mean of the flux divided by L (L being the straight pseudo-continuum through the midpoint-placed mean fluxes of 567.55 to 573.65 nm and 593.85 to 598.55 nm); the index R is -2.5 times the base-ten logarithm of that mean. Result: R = -0.04 mag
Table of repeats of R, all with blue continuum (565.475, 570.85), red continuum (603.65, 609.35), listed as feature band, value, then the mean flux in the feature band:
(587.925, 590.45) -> 0.11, 9.72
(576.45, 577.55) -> -0.02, 11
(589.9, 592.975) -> 0.05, 10.2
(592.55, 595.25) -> 0.01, 10.6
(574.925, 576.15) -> 0.01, 10.6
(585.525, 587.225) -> -0.04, 11.1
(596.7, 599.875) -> -0.01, 10.8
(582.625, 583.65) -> -0.03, 11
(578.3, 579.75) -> 0.01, 10.6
